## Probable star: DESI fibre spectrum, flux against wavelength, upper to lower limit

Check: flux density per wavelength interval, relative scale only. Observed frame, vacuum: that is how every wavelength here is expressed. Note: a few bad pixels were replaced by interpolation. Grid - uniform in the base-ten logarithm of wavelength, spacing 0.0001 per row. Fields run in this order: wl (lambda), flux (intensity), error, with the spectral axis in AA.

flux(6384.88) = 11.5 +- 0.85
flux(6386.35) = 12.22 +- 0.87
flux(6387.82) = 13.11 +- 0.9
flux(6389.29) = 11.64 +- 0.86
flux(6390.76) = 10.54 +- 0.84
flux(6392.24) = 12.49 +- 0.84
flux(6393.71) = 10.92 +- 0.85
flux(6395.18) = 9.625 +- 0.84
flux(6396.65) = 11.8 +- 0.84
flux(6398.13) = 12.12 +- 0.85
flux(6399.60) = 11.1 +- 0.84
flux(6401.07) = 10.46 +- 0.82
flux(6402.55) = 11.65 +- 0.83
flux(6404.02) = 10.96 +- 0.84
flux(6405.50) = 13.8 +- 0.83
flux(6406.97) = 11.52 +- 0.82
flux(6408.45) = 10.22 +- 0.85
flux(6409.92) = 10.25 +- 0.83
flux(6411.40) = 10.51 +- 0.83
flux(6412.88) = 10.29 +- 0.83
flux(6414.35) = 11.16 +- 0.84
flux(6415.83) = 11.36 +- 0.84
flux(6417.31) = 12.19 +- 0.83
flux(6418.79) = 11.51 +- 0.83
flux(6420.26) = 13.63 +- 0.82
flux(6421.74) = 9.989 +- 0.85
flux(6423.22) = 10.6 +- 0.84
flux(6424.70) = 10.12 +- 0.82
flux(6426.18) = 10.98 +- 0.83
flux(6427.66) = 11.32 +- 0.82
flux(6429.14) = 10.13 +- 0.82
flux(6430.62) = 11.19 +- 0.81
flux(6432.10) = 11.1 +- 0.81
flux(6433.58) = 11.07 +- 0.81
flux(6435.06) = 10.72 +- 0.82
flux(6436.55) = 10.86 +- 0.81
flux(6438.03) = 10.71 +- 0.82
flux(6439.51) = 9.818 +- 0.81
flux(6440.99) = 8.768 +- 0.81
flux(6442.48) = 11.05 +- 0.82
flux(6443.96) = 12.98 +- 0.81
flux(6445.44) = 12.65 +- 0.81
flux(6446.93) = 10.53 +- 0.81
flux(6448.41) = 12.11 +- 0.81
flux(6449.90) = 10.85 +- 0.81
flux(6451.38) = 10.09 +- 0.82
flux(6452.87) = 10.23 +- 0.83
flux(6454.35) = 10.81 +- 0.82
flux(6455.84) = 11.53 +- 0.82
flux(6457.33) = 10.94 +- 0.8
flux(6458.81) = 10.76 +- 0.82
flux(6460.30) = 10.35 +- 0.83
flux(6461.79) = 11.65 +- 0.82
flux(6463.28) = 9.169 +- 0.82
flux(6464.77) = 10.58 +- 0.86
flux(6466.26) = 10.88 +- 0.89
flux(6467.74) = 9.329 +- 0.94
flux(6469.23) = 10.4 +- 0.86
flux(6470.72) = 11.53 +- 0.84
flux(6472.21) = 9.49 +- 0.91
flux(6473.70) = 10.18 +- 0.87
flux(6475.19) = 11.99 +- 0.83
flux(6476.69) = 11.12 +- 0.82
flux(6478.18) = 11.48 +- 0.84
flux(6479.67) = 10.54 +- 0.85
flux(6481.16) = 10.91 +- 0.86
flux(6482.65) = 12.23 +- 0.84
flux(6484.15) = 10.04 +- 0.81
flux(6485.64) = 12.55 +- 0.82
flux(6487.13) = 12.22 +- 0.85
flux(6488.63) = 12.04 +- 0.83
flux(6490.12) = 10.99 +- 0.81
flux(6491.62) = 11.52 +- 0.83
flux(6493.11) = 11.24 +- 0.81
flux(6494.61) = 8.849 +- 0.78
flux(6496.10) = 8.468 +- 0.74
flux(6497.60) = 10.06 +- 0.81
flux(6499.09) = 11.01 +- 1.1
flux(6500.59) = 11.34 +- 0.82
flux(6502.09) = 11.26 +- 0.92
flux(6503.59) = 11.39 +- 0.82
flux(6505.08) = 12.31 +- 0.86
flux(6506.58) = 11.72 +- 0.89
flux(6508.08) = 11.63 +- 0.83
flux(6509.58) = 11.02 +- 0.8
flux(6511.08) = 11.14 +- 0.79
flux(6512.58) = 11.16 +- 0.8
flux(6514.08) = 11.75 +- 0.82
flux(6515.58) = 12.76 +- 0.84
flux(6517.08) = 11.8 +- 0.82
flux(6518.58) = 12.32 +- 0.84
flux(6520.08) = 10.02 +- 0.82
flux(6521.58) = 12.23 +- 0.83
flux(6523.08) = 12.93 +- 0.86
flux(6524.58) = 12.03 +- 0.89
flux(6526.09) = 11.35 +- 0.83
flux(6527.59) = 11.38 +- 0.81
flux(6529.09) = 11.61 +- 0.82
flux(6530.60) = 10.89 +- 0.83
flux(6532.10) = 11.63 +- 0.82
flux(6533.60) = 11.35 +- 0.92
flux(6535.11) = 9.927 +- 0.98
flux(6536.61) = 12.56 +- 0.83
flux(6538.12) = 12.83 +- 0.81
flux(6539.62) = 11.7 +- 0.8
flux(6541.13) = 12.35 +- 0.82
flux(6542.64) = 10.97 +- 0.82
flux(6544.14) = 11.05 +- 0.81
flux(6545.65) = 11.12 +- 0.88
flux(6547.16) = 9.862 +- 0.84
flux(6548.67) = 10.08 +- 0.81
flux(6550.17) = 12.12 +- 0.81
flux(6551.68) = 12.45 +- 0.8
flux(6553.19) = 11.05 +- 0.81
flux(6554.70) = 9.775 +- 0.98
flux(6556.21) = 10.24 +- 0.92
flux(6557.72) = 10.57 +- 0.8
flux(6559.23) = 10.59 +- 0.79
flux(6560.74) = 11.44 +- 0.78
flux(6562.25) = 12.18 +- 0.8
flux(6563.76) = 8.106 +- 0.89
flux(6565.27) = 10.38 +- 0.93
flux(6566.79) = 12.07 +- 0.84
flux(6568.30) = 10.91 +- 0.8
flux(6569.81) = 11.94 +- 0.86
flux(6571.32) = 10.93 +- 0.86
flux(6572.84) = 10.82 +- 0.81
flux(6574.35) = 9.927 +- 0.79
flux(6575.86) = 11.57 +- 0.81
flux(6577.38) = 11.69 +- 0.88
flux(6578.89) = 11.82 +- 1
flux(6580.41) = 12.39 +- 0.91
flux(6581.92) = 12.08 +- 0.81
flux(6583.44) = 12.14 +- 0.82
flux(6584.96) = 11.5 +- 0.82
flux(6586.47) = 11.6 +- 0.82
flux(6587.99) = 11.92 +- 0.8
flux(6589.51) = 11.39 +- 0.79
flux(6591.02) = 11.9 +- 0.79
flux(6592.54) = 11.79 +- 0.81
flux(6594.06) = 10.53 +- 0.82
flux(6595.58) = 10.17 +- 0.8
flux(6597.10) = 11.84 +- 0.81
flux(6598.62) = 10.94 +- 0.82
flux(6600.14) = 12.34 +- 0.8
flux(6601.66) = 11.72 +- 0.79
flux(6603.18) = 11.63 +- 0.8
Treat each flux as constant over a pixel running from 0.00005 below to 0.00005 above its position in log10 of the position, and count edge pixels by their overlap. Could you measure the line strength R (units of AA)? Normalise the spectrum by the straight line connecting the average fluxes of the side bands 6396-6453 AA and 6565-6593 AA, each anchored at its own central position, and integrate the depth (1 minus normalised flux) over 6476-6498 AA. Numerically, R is 0.6 AA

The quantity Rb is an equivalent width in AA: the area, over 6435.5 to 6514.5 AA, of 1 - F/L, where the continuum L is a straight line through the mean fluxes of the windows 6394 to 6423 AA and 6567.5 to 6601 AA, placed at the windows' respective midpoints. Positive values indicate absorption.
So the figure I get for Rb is 2.7 AA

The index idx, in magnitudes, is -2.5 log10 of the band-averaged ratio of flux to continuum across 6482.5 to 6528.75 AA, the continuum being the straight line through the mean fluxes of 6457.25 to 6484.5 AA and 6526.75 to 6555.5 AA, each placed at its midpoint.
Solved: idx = -0.04 mag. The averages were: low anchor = 10.7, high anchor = 11.3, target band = 11.4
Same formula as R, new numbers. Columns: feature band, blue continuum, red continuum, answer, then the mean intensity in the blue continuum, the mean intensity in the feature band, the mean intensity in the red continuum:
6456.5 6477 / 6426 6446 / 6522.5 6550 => 0.9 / 10.9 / 10.6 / 11.4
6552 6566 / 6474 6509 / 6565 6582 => 1.0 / 11.2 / 10.5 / 11.4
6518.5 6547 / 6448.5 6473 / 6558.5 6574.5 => -2.0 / 10.6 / 11.5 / 10.9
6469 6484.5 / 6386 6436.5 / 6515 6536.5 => 0.7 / 11.2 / 10.9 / 11.6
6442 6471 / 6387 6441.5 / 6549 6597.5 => 0.6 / 11.1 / 10.9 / 11.2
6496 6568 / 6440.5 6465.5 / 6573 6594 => 0.4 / 10.9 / 11.3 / 11.6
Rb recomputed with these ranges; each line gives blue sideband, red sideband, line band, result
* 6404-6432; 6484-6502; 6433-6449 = 0.1 AA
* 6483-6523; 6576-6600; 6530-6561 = 0.8 AA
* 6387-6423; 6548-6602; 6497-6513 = 0.0 AA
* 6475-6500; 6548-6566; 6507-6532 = -1.7 AA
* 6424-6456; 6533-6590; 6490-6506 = 0.4 AA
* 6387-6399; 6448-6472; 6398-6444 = 0.6 AA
